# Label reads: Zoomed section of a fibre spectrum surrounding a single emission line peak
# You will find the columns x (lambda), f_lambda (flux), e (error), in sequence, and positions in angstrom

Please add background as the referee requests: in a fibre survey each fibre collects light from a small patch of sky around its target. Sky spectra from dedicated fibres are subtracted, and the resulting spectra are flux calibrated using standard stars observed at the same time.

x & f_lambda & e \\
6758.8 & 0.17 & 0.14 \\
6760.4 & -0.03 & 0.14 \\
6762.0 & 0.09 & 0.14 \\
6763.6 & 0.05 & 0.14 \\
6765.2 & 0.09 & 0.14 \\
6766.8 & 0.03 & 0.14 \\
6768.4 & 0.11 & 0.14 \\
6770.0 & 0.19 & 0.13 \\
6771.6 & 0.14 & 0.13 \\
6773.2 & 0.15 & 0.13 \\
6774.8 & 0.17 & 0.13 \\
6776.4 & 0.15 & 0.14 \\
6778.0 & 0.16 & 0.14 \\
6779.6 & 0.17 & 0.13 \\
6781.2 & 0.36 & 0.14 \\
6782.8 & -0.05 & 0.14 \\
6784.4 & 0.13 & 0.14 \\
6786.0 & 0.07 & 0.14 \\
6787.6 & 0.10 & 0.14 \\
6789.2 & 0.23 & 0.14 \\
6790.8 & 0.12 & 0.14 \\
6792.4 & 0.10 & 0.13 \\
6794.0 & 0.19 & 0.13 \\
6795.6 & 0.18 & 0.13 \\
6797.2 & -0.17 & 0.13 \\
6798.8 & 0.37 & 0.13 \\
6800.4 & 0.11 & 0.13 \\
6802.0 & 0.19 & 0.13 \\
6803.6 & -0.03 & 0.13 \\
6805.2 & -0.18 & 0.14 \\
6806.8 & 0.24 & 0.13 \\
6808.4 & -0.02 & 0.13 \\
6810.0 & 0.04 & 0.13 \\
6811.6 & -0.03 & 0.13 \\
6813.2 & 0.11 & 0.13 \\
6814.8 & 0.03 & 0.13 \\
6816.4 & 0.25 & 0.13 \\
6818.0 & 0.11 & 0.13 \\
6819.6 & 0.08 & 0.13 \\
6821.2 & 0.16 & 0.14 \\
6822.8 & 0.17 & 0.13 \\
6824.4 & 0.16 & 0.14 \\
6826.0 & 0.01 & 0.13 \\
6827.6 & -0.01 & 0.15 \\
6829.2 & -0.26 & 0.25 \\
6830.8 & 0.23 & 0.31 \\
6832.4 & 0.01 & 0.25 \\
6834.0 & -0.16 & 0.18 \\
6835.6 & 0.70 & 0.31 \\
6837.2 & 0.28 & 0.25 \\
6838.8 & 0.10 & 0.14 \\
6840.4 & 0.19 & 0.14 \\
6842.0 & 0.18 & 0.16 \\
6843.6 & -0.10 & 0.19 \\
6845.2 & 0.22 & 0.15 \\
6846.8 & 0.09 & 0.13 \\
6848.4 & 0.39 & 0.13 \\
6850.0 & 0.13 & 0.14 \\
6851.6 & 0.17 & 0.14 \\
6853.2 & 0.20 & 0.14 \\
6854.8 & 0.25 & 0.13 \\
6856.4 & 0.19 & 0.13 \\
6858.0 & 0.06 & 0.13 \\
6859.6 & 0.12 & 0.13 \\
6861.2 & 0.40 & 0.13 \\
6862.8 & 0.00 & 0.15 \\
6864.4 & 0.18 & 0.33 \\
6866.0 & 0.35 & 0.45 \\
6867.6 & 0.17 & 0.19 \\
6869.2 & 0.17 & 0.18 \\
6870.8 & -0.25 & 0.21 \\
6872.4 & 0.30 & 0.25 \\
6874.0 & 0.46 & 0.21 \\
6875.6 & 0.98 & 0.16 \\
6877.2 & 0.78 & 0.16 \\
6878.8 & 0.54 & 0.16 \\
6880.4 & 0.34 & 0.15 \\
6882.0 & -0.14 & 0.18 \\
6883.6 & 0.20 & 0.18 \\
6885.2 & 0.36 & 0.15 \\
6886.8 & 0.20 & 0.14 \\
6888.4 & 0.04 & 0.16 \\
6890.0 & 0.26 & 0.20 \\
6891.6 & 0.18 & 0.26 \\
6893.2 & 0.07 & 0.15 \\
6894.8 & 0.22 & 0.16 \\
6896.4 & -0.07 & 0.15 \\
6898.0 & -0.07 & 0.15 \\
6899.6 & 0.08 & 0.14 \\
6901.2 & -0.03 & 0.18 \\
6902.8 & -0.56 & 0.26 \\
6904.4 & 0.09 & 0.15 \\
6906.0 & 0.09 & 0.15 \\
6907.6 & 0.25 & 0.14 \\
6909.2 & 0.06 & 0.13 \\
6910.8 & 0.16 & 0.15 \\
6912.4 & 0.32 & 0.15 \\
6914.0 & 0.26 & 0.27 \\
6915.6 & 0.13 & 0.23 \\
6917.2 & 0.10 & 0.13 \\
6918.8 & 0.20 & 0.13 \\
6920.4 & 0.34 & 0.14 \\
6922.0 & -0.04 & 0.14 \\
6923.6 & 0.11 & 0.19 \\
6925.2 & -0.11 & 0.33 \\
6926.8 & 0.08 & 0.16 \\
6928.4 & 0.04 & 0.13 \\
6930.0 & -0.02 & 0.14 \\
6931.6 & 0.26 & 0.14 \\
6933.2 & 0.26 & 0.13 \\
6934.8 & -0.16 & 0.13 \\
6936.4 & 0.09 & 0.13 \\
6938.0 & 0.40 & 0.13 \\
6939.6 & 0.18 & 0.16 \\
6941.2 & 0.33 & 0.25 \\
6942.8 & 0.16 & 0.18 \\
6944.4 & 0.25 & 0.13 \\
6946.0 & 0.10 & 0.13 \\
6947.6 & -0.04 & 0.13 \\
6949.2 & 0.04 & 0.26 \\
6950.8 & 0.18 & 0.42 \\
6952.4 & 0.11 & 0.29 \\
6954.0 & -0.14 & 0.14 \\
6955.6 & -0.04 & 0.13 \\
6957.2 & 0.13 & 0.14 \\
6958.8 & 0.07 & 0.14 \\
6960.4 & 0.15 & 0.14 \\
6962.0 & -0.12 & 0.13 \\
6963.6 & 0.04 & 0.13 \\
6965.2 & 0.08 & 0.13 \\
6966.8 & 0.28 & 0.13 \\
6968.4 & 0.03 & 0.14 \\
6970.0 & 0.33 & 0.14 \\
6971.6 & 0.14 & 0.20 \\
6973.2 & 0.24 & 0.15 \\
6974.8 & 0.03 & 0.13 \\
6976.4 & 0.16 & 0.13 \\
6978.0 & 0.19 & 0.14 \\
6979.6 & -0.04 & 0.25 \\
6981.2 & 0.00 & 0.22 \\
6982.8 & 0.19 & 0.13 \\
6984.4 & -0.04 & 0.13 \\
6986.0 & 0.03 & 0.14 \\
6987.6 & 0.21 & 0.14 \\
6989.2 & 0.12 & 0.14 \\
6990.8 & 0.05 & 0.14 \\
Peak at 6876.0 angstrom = H-gamma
